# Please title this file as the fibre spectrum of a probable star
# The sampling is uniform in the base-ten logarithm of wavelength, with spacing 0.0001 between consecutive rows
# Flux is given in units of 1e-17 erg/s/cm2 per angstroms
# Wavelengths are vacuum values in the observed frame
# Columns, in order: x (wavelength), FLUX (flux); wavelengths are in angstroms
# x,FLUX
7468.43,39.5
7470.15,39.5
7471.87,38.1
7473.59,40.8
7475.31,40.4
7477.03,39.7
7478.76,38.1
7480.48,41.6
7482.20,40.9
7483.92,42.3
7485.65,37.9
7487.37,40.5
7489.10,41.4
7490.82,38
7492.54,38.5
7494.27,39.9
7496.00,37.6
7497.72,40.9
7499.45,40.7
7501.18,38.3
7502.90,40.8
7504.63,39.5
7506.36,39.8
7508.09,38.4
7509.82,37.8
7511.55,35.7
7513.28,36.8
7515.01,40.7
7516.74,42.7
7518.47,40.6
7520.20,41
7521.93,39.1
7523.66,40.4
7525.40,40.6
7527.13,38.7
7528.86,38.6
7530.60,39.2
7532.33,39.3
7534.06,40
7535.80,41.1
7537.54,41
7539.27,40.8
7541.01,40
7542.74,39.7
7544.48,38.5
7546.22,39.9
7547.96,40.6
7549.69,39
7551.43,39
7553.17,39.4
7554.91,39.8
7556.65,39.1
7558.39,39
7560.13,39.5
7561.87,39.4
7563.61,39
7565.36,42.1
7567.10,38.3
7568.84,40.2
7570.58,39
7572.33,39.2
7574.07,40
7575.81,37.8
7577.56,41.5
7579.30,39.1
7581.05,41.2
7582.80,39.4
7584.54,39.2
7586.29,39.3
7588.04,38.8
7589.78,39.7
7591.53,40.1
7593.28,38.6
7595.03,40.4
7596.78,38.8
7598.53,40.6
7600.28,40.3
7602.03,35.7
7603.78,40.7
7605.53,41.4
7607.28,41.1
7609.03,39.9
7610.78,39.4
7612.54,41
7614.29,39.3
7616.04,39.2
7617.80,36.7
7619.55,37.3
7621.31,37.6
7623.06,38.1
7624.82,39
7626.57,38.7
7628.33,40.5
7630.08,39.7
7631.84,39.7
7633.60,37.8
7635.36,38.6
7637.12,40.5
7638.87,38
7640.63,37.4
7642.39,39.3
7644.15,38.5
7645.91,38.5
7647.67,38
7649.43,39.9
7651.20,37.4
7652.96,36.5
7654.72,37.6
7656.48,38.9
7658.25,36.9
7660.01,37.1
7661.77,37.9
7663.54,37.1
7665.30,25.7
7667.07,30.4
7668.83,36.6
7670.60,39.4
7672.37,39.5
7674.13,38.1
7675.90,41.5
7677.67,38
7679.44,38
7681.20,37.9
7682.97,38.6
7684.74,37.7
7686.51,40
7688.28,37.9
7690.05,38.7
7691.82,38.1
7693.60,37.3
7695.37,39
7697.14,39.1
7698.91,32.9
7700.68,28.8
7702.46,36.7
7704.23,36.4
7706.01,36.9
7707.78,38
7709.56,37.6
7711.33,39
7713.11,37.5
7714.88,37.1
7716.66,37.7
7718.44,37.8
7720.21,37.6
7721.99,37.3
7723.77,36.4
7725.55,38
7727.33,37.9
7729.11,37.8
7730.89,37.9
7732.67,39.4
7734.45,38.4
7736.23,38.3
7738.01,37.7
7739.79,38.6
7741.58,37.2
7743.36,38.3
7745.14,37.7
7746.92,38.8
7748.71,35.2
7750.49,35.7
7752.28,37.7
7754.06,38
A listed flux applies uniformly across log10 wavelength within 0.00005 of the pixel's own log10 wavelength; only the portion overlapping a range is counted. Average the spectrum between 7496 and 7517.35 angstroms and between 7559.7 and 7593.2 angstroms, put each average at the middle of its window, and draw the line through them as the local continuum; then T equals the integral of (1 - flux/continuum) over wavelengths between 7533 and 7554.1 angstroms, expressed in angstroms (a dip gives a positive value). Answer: -0.3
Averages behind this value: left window 39.2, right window 39.6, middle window 39.9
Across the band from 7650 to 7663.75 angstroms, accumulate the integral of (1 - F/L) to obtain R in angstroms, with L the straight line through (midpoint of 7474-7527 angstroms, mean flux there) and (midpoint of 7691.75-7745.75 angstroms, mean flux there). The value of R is 0.2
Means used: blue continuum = 39.7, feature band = 37.5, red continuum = 37.4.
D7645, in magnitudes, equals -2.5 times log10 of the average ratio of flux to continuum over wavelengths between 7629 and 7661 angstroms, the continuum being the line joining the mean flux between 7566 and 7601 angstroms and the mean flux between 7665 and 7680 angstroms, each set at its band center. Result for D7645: -0.022 mag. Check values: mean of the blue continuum 39.6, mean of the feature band 38.4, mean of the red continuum 36.7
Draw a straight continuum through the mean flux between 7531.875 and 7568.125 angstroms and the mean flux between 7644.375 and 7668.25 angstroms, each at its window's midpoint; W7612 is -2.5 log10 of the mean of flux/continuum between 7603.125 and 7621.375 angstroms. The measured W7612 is -0.05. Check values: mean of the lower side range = 39.7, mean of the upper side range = 36.4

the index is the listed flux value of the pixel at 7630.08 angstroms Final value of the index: 39.7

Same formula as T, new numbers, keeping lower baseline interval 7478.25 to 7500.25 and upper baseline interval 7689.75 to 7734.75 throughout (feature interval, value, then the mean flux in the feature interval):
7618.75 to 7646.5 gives -0.4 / 38.7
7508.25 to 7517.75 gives 0.2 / 38.7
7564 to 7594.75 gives -0.6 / 39.6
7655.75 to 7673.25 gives 0.9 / 35.9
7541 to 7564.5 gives -0.2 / 39.4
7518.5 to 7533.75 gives -0.1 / 39.7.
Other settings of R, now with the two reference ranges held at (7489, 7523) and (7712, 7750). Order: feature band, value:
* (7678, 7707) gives 0.66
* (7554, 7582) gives -0.51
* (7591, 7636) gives -0.75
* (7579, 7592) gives -0.27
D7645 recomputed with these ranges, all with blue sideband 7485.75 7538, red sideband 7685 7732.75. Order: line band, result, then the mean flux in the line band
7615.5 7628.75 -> 0.00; 38.3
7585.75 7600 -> -0.03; 39.6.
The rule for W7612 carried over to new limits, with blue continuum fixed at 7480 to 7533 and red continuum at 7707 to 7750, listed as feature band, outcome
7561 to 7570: -0.02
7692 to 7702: 0.07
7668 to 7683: -0.01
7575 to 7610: -0.02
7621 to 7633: -0.01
